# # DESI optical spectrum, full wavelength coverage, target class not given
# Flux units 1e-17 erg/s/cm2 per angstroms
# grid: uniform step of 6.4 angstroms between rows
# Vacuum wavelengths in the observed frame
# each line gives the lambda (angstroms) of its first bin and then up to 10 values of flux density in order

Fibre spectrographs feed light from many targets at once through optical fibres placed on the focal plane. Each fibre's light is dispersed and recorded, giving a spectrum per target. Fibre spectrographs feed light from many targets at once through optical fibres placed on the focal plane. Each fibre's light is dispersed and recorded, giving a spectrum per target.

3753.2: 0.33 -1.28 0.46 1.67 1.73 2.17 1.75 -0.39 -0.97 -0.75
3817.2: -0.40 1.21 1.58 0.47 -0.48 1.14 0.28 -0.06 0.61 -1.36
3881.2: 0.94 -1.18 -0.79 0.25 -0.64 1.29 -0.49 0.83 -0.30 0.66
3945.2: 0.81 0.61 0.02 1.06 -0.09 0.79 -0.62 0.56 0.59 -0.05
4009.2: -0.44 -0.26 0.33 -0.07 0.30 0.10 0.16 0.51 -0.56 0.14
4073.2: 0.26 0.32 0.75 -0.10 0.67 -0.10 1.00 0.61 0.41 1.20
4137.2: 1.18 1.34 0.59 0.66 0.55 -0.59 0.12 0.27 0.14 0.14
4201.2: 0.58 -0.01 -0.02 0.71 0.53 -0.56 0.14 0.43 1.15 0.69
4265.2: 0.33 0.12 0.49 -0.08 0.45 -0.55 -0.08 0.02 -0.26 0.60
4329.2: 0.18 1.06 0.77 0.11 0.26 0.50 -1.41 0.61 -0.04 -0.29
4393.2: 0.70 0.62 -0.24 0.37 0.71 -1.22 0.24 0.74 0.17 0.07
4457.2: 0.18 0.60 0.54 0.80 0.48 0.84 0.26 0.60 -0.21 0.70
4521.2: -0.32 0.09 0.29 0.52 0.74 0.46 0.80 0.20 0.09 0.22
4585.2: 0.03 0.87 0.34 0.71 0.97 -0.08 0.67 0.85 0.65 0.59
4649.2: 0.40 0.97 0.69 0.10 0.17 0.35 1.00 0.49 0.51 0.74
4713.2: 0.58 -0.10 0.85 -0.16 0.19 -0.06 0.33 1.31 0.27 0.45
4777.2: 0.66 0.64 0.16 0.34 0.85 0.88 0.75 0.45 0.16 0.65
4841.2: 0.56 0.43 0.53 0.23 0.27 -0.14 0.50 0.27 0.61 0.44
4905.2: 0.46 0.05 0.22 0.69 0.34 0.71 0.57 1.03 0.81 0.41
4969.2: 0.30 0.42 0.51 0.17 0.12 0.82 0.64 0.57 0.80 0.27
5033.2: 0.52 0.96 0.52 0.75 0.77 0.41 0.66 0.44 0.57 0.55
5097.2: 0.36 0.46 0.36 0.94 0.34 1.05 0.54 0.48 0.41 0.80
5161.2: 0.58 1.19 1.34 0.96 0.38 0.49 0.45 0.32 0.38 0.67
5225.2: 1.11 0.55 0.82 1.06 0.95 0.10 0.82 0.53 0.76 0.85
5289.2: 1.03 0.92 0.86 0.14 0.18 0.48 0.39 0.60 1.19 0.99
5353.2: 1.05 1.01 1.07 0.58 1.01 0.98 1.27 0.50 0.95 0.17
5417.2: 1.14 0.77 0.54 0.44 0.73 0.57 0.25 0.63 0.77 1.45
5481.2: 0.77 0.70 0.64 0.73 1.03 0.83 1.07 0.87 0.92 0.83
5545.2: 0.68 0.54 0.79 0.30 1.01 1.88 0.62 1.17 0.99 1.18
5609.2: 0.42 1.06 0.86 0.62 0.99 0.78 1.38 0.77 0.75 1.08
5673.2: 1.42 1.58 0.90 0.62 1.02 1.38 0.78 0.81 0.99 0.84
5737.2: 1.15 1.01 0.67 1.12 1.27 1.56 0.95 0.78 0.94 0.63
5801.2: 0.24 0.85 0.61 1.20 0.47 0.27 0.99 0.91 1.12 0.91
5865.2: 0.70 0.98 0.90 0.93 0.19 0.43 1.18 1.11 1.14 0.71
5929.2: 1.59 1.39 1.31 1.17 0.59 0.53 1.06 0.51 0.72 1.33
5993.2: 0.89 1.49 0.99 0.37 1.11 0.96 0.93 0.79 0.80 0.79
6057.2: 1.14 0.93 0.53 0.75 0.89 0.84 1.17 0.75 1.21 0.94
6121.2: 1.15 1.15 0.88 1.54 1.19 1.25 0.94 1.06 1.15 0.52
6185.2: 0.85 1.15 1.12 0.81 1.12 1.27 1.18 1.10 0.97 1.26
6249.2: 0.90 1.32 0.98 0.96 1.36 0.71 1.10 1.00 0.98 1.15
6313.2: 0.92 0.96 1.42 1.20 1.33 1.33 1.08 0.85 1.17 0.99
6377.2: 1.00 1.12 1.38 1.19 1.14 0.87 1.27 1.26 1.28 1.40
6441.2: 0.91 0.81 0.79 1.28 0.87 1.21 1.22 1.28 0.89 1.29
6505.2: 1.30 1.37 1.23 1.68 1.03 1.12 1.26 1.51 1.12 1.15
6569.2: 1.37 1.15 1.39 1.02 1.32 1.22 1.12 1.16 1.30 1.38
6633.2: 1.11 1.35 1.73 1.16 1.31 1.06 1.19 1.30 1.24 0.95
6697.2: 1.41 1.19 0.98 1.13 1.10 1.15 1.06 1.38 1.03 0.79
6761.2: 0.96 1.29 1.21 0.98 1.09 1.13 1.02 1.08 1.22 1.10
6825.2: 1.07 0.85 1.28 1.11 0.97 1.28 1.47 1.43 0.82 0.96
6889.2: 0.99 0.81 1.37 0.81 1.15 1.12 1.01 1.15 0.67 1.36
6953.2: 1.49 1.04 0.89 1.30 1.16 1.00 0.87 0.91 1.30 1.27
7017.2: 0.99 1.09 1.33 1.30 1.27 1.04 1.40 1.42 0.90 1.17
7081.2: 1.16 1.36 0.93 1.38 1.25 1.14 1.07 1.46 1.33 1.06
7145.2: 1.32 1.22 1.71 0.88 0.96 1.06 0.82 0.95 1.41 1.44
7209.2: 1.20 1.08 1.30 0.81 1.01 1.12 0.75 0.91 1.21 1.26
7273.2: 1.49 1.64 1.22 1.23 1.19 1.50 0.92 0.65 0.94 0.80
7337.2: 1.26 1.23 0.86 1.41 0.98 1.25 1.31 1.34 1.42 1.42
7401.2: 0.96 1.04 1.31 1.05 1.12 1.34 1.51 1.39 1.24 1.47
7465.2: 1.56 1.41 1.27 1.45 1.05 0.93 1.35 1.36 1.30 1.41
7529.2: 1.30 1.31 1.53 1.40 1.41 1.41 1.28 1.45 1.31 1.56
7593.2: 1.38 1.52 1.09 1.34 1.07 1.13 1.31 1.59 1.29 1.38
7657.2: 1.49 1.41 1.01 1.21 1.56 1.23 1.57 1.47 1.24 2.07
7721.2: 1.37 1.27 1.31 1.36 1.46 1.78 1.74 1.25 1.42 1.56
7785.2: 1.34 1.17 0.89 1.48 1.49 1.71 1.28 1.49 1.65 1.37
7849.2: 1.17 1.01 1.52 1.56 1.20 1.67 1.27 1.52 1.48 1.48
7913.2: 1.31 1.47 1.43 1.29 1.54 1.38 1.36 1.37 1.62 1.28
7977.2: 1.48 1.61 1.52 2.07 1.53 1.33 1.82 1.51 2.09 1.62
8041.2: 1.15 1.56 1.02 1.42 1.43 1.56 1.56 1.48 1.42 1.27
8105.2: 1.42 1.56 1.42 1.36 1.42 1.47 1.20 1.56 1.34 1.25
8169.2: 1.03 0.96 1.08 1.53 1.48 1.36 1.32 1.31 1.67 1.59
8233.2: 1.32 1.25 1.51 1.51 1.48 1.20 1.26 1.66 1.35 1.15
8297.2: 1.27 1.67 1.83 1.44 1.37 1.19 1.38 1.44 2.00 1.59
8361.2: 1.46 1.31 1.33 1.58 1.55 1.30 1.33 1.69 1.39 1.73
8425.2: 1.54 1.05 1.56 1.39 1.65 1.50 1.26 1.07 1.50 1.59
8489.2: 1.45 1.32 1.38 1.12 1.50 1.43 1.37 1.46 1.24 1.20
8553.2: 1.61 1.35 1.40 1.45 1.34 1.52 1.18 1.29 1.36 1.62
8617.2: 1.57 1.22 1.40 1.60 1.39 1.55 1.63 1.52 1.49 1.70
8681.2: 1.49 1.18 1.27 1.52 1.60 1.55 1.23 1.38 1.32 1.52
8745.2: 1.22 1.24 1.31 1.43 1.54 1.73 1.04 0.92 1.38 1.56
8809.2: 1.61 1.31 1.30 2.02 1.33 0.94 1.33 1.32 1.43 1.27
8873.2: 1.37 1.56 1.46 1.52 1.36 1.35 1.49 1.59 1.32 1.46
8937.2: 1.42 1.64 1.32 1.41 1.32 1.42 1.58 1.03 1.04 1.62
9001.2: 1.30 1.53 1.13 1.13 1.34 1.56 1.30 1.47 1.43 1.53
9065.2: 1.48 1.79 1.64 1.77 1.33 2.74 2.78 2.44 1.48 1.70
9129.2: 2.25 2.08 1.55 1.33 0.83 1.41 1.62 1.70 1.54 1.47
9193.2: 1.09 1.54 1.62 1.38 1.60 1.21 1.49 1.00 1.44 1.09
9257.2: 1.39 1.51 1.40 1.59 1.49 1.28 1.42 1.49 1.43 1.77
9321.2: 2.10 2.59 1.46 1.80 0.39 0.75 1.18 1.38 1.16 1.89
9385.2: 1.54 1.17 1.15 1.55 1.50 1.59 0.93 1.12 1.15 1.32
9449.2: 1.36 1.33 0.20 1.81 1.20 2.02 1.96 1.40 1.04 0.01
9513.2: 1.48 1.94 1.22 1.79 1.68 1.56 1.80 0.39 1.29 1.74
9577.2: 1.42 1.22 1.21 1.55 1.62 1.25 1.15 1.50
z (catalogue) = 0.386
